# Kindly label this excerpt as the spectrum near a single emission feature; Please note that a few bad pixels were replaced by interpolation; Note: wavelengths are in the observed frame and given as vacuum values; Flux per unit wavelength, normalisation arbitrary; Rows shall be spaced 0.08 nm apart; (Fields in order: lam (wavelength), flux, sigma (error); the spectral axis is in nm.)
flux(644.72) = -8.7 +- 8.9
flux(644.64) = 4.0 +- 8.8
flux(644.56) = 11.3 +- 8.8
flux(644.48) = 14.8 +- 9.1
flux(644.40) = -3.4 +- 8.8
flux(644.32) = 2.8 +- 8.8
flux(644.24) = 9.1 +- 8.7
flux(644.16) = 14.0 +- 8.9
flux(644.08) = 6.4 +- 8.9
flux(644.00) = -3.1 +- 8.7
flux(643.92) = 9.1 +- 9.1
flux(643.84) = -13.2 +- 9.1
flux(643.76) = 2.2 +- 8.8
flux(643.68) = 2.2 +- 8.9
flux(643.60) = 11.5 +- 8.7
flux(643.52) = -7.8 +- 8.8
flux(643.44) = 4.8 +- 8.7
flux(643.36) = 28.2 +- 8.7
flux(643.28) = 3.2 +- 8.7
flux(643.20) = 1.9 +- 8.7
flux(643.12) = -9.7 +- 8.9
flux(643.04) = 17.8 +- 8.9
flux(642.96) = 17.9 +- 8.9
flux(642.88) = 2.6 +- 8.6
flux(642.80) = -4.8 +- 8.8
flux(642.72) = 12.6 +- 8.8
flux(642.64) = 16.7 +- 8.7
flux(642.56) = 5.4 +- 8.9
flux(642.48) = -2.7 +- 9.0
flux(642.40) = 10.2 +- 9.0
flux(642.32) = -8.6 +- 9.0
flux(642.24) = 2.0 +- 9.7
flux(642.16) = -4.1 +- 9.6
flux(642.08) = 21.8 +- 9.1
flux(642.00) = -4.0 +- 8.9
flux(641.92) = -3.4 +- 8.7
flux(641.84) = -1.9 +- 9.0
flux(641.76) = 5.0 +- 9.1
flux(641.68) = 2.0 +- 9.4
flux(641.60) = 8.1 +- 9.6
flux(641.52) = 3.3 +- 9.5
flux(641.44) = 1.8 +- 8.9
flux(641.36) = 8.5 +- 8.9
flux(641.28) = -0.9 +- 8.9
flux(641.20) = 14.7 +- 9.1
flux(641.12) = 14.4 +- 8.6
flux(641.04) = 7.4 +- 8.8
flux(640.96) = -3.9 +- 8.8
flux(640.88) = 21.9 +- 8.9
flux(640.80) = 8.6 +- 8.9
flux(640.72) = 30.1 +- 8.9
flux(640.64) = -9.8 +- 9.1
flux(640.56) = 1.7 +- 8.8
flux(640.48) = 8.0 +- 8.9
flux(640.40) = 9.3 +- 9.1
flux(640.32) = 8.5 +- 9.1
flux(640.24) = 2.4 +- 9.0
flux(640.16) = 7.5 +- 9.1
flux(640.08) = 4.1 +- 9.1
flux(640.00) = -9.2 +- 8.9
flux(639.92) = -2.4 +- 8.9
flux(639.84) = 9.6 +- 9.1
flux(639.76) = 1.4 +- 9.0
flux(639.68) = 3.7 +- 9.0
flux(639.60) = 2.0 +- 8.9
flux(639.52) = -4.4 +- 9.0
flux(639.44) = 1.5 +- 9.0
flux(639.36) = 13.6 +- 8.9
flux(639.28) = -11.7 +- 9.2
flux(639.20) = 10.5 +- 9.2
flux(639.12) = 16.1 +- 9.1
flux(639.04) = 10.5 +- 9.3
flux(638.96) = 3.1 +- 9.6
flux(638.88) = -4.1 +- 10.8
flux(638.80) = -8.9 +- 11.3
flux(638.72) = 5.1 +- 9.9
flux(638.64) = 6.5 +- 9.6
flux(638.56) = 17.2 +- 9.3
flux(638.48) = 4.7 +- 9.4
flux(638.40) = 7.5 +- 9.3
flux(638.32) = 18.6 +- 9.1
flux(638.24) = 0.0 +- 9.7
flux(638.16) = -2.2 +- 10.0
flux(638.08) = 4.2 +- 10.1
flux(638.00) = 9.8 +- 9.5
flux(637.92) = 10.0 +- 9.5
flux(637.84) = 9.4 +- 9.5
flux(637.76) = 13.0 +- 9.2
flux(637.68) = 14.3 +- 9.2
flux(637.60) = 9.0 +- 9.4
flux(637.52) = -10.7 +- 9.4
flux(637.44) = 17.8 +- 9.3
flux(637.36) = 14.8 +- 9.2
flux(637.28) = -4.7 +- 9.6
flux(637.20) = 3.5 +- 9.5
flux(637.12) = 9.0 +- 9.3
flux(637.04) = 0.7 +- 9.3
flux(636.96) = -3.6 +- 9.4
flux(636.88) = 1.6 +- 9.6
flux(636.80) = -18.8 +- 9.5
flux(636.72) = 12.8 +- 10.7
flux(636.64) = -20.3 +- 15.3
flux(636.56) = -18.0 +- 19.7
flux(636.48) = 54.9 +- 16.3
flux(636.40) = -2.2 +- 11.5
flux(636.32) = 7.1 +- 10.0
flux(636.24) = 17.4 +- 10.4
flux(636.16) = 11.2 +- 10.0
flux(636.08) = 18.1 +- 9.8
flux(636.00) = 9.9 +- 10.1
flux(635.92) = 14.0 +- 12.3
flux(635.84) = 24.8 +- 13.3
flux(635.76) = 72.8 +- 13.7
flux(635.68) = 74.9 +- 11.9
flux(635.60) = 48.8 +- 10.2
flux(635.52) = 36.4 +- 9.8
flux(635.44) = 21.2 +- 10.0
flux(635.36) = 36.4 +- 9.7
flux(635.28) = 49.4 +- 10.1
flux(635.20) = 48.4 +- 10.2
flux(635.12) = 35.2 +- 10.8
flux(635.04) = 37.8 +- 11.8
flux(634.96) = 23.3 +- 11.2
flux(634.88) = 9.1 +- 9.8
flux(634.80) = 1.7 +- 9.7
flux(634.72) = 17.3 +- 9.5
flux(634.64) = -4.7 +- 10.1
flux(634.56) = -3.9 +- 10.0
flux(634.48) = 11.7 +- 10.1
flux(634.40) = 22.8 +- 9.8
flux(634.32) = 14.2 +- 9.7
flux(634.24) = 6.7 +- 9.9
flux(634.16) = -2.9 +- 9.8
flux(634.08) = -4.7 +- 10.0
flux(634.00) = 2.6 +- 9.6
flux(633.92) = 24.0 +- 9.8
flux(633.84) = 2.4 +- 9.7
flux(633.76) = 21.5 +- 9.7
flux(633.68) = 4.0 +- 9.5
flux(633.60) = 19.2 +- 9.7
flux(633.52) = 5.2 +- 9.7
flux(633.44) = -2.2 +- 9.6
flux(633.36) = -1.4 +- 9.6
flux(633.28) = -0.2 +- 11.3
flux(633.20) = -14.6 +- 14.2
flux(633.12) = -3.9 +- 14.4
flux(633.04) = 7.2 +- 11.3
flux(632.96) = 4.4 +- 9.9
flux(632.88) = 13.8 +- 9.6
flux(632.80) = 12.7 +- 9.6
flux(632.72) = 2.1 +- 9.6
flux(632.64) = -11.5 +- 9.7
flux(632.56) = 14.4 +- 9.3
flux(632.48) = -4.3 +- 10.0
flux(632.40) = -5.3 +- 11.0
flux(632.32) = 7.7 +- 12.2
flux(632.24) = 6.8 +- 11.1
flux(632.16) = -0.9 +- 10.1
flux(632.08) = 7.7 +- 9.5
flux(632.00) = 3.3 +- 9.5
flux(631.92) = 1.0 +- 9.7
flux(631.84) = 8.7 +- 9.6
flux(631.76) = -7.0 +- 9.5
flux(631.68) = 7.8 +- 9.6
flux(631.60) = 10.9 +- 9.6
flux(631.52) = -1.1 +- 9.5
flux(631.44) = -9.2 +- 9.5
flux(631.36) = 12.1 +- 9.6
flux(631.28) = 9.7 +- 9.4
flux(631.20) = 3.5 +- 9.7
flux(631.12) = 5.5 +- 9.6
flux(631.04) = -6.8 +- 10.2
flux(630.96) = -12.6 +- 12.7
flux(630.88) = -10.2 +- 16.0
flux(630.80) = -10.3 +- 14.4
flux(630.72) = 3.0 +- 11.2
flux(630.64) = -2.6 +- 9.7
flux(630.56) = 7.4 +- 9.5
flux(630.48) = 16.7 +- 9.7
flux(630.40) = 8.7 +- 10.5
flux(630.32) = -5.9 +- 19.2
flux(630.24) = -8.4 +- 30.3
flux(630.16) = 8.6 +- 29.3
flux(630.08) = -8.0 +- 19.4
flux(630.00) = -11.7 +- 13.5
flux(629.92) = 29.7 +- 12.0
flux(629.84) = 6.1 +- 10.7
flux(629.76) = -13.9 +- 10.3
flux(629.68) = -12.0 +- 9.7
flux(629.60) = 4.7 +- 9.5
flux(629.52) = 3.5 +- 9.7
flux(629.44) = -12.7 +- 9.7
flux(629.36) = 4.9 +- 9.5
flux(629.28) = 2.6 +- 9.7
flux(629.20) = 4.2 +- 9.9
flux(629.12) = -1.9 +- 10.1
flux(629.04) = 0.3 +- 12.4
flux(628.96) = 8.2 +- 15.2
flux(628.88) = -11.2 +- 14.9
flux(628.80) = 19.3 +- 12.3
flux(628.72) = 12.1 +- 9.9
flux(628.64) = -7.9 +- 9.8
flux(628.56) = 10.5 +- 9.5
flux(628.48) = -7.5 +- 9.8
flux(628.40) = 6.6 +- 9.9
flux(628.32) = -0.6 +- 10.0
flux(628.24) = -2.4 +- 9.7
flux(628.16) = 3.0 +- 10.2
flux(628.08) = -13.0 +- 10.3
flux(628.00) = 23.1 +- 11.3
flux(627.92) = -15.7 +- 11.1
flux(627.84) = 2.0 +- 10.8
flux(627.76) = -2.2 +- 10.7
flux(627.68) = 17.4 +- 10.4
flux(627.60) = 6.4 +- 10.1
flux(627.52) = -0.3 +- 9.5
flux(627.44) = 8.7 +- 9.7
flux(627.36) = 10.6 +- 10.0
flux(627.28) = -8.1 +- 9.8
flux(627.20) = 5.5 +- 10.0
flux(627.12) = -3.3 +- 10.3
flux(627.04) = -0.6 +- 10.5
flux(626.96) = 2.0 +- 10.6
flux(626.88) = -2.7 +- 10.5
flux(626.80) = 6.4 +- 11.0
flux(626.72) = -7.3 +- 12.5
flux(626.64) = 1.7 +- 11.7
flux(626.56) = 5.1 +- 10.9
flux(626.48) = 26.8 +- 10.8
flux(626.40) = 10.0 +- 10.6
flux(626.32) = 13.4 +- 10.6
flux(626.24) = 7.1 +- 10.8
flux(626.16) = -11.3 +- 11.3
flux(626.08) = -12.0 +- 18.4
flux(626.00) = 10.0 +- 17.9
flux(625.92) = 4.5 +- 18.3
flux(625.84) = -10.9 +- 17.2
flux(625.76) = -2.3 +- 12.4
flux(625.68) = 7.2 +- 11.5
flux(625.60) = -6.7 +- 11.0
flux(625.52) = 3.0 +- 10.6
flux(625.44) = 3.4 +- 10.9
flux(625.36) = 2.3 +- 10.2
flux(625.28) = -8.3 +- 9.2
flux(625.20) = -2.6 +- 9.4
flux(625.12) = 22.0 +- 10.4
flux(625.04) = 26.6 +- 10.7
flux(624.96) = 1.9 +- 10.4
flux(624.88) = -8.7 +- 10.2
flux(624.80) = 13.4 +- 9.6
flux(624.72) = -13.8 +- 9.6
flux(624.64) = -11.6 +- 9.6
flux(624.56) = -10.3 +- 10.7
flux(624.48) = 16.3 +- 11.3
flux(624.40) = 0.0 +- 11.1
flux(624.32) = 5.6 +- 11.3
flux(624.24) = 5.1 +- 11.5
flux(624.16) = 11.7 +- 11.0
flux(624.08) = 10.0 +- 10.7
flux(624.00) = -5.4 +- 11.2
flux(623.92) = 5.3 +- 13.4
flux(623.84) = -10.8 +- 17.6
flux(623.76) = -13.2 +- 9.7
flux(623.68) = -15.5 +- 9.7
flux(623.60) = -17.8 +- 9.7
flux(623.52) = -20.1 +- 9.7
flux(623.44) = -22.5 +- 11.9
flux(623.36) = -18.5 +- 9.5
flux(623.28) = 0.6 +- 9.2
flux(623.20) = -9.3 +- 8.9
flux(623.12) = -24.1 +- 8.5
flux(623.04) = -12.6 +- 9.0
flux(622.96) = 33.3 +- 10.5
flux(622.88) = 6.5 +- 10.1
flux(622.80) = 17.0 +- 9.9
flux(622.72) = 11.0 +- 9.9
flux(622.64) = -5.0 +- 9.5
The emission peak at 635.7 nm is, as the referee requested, [O II] 3727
